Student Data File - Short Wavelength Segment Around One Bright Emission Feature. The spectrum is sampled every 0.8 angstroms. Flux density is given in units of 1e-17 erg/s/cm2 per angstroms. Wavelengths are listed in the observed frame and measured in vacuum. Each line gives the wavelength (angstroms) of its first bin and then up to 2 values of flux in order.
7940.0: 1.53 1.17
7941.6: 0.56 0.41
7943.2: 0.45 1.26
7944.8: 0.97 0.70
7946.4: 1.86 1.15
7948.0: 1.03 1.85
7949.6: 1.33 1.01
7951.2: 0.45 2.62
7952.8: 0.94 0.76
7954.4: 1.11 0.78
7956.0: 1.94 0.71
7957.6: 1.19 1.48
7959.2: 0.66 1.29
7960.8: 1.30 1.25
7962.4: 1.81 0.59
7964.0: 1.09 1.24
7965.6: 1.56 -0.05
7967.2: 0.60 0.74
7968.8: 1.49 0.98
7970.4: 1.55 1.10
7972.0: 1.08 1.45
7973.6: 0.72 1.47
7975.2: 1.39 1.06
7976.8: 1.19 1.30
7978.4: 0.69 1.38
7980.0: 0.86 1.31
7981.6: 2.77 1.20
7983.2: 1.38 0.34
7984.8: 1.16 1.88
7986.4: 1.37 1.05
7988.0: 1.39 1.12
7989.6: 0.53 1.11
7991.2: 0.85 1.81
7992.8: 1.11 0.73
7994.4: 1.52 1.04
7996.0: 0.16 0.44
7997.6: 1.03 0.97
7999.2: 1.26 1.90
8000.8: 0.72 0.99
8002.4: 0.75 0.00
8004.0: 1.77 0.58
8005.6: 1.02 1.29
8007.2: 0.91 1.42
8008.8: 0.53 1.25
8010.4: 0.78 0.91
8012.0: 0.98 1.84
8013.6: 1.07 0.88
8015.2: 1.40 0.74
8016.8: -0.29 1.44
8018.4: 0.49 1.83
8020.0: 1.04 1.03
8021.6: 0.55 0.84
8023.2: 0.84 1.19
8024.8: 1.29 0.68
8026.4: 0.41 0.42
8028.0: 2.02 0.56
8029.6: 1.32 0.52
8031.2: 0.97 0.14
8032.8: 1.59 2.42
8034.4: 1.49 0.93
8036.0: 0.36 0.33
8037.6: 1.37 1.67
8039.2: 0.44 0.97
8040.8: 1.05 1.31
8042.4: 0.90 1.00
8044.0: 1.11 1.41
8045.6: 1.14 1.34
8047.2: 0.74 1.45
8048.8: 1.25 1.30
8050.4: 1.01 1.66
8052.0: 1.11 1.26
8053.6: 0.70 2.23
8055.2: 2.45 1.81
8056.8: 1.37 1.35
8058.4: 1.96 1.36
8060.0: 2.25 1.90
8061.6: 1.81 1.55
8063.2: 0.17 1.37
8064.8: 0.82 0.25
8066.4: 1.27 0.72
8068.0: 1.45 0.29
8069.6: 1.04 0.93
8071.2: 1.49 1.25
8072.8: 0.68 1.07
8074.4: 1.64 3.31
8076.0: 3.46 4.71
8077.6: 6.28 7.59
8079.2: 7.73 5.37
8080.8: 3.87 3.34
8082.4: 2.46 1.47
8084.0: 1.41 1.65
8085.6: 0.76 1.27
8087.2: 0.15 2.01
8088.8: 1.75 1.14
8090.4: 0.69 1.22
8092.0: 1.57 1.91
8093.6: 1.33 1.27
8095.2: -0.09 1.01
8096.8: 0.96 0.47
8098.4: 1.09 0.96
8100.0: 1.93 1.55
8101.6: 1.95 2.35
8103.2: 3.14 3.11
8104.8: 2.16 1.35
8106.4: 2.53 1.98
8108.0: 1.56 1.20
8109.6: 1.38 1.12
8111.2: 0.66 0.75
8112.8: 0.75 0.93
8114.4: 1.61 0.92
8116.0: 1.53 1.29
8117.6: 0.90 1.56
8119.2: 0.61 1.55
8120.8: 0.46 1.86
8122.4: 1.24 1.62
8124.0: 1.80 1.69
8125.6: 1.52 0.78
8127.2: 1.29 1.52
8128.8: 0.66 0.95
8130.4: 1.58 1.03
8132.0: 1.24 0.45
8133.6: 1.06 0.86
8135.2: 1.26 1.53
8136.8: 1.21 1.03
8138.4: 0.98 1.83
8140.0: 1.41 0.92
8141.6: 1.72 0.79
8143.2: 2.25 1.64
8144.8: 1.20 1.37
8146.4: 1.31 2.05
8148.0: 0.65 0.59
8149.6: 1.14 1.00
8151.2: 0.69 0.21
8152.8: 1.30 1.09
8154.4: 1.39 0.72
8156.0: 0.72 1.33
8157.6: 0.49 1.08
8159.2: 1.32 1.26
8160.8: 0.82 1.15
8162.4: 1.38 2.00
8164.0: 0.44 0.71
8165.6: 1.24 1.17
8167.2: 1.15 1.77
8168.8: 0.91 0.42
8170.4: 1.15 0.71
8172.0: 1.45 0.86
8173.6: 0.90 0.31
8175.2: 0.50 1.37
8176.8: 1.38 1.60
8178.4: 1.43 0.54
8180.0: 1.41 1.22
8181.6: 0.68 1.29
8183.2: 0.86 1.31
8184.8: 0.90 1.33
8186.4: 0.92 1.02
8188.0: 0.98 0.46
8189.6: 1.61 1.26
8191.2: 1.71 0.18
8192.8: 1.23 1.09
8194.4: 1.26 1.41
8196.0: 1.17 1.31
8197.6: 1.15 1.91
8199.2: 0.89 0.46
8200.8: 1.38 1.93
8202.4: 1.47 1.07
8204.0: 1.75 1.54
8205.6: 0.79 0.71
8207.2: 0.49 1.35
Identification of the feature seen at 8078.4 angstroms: Halpha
